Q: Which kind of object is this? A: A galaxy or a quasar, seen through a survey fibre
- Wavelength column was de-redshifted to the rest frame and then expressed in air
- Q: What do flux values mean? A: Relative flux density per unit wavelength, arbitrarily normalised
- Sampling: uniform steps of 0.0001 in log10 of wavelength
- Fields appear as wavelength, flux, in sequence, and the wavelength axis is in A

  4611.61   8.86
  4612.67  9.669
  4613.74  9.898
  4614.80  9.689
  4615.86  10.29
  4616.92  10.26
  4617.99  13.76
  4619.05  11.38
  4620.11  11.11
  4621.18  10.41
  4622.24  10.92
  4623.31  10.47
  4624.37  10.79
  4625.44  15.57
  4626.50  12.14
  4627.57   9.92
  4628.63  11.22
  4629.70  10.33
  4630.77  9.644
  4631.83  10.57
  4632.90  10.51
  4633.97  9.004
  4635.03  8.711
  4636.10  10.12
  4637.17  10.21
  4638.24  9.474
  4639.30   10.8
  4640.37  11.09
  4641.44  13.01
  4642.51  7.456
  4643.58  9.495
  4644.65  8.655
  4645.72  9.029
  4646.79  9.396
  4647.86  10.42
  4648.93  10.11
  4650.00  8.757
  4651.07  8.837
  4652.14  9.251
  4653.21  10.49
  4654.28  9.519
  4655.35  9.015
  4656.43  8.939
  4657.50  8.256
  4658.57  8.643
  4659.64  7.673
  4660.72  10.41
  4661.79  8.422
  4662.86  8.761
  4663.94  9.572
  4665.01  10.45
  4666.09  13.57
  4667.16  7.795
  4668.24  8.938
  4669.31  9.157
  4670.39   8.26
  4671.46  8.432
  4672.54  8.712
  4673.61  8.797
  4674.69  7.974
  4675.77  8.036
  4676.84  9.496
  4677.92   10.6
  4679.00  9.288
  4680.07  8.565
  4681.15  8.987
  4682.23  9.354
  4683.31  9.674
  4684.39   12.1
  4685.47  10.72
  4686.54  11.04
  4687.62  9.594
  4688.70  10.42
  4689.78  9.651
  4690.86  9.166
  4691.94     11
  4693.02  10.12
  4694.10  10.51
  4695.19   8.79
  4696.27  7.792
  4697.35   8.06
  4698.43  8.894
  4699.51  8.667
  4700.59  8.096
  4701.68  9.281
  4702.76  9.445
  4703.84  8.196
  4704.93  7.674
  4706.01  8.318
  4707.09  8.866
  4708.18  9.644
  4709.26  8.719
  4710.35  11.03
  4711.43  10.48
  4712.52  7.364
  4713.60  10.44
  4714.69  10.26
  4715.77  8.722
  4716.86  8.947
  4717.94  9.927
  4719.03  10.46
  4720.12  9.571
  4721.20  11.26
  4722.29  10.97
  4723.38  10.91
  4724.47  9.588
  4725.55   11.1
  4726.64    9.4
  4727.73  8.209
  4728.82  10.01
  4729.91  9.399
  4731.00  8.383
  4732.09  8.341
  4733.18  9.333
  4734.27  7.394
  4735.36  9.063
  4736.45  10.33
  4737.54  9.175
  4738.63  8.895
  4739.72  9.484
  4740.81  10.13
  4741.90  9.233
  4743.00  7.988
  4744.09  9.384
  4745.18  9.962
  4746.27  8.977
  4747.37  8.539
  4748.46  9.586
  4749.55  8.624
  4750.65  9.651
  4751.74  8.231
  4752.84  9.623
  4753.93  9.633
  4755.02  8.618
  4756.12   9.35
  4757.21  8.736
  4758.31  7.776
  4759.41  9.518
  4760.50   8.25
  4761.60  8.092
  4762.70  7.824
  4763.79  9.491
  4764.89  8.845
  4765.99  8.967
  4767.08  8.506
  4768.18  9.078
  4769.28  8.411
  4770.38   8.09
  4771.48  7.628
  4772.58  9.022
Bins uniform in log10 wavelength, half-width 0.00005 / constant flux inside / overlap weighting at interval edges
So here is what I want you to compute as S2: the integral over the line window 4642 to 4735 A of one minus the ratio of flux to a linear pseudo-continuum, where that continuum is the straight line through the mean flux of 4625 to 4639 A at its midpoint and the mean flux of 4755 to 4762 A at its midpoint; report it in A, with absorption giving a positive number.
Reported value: 3.11 A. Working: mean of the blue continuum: 10.5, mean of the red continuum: 8.62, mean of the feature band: 9.34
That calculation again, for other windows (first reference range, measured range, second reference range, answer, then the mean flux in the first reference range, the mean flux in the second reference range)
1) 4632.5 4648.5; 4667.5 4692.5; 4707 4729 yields 0.9 A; 9.82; 9.82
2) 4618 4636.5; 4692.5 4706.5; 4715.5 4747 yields 1.6 A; 10.8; 9.47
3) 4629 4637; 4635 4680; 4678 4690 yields 2.5 A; 9.88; 9.98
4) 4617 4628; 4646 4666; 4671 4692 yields 2.0 A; 11.6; 9.55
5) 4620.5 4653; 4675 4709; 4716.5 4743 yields 1.6 A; 10.2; 9.53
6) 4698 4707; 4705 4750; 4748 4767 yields -3.6 A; 8.58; 8.86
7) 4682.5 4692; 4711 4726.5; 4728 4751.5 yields -0.6 A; 10.3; 9.11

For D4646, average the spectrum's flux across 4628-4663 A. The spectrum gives 9.59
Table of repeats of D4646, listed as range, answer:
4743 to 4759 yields 9.02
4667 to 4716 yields 9.26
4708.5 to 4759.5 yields 9.38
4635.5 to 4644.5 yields 10.1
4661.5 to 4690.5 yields 9.5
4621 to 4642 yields 10.7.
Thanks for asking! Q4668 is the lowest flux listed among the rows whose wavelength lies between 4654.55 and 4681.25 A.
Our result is 7.673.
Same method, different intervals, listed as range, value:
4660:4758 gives 7.364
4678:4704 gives 7.792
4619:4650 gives 7.456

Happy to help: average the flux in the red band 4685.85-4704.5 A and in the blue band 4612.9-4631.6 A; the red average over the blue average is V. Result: 0.8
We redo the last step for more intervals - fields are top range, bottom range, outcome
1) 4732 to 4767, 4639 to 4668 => 0.94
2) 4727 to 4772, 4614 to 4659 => 0.87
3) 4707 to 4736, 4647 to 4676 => 1.04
